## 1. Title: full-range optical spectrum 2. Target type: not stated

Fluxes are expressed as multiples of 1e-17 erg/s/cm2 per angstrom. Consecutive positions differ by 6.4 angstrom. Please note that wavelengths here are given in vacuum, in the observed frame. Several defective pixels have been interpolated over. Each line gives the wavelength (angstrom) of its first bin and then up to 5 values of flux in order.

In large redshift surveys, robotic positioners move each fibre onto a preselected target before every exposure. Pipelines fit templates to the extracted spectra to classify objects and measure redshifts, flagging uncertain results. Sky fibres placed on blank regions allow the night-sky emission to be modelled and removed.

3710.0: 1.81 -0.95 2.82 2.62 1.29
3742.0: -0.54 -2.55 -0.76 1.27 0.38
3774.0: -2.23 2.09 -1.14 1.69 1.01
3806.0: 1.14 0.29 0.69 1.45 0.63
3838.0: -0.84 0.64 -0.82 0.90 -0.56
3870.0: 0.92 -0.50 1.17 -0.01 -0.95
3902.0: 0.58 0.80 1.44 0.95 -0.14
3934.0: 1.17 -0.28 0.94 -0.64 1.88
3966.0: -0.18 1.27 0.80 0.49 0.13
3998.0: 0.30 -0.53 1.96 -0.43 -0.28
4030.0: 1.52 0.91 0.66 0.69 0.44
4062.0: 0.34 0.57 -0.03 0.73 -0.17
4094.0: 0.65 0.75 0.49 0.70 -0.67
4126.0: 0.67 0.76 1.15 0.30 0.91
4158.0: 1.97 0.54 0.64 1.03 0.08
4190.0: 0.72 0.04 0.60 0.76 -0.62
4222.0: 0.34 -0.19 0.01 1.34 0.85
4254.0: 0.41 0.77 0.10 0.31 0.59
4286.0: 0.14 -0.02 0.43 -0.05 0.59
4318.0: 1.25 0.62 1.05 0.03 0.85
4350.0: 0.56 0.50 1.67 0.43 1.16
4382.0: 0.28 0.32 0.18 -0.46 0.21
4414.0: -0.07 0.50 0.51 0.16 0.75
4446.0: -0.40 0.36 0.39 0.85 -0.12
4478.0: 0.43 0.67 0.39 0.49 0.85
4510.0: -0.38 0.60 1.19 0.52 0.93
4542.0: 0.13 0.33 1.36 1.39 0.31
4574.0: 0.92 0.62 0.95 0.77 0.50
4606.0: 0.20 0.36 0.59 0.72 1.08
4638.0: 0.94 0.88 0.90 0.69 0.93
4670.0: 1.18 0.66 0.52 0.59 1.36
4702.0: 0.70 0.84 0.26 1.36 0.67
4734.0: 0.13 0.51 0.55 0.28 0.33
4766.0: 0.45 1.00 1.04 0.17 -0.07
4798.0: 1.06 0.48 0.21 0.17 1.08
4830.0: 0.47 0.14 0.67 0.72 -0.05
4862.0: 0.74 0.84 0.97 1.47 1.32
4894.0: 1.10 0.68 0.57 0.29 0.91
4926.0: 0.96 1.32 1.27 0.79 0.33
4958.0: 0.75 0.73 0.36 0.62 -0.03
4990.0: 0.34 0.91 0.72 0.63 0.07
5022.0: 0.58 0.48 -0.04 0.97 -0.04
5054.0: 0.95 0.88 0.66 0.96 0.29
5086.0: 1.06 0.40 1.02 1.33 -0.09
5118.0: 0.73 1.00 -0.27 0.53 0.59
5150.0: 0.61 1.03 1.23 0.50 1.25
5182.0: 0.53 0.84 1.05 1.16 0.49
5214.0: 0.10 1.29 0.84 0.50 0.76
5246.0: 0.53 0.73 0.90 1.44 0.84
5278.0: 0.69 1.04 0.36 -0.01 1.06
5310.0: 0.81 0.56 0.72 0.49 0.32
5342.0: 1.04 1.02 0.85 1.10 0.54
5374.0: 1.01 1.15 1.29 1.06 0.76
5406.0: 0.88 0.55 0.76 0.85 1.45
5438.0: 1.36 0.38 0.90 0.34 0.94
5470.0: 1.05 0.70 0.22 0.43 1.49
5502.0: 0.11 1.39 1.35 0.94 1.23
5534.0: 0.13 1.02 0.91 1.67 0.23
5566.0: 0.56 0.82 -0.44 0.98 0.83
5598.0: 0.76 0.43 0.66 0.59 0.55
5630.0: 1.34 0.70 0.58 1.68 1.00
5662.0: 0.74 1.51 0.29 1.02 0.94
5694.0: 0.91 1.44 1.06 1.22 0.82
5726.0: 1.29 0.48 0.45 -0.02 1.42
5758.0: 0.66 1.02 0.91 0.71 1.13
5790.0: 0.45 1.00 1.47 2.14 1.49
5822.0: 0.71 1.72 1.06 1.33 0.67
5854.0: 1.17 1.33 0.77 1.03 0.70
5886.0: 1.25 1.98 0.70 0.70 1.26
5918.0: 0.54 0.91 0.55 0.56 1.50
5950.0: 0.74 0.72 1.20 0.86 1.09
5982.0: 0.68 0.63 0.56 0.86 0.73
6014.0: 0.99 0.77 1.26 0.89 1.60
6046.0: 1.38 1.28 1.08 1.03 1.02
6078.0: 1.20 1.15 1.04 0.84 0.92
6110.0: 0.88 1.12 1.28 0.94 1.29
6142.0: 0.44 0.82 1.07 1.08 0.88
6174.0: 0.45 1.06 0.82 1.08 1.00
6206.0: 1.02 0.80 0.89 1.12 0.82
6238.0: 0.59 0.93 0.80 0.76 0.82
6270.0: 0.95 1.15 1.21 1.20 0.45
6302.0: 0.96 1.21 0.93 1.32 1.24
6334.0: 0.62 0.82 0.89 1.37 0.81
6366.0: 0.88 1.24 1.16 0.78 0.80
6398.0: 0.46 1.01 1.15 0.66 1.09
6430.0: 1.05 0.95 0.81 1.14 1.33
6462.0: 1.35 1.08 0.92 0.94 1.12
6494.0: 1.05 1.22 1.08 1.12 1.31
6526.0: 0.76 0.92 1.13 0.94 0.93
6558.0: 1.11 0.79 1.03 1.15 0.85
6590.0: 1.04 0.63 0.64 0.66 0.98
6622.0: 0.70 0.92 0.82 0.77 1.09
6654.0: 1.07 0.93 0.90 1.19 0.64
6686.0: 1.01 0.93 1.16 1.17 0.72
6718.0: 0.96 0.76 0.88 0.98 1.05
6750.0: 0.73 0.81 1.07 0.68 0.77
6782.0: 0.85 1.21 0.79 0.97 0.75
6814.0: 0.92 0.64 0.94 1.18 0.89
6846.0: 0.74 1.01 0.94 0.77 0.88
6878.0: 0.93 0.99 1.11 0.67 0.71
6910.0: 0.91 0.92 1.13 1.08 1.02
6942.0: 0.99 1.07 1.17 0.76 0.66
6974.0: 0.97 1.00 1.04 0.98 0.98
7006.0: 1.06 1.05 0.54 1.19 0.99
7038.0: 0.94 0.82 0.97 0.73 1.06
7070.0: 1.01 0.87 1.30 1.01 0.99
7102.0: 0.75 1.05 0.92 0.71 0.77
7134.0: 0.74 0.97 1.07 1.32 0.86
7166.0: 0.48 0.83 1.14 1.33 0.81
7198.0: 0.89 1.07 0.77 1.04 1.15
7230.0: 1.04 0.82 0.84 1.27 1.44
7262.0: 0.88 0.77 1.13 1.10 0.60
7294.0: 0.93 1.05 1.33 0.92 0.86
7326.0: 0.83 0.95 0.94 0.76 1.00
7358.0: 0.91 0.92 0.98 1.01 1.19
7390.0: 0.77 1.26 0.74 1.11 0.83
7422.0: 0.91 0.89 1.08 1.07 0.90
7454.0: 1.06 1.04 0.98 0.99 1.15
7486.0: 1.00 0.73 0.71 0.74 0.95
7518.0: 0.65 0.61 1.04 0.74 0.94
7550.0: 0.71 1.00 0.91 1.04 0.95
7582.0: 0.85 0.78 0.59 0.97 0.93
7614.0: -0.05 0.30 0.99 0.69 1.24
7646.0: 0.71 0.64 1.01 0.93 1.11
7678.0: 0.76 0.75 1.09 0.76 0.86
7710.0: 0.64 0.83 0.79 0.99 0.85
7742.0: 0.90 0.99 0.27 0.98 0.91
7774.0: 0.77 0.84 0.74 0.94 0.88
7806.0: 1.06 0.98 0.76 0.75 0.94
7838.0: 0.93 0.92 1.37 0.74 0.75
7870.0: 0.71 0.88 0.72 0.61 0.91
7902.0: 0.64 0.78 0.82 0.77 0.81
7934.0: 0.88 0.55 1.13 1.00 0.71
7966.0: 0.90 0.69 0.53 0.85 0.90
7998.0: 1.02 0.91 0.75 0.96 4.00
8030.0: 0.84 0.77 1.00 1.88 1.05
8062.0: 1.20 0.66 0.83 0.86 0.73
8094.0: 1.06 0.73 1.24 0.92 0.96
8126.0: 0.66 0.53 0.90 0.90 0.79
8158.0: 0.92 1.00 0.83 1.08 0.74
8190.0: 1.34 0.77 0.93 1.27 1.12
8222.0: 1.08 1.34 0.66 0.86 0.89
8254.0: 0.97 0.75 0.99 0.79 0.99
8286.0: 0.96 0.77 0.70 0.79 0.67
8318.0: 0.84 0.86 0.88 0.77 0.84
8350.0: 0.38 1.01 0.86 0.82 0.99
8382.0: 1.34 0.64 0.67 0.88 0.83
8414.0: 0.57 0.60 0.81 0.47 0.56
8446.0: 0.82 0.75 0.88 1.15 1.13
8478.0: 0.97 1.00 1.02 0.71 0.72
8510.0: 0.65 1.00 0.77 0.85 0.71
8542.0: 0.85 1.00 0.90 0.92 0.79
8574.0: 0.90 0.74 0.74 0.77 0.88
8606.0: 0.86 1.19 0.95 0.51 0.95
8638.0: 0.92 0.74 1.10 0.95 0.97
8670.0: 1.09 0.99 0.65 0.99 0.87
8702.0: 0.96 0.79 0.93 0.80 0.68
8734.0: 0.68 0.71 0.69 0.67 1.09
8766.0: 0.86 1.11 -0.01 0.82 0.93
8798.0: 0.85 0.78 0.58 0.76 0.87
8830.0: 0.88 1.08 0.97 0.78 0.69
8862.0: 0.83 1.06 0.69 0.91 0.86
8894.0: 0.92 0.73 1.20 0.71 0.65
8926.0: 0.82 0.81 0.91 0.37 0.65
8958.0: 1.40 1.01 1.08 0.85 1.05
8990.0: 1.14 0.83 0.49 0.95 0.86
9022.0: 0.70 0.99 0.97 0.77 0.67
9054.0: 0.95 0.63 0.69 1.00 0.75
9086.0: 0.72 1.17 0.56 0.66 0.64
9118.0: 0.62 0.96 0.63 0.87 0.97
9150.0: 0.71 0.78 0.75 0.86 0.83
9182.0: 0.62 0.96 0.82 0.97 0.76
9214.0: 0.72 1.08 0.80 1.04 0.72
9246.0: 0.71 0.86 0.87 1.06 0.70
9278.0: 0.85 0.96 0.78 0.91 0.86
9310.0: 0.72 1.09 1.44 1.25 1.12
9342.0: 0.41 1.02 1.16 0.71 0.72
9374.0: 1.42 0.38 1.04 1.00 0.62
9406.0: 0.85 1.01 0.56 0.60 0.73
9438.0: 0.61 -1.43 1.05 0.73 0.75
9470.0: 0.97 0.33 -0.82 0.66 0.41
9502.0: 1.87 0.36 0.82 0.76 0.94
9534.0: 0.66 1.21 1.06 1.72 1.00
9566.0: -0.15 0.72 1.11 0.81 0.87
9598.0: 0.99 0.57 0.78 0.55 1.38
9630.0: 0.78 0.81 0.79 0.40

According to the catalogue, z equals 0.222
